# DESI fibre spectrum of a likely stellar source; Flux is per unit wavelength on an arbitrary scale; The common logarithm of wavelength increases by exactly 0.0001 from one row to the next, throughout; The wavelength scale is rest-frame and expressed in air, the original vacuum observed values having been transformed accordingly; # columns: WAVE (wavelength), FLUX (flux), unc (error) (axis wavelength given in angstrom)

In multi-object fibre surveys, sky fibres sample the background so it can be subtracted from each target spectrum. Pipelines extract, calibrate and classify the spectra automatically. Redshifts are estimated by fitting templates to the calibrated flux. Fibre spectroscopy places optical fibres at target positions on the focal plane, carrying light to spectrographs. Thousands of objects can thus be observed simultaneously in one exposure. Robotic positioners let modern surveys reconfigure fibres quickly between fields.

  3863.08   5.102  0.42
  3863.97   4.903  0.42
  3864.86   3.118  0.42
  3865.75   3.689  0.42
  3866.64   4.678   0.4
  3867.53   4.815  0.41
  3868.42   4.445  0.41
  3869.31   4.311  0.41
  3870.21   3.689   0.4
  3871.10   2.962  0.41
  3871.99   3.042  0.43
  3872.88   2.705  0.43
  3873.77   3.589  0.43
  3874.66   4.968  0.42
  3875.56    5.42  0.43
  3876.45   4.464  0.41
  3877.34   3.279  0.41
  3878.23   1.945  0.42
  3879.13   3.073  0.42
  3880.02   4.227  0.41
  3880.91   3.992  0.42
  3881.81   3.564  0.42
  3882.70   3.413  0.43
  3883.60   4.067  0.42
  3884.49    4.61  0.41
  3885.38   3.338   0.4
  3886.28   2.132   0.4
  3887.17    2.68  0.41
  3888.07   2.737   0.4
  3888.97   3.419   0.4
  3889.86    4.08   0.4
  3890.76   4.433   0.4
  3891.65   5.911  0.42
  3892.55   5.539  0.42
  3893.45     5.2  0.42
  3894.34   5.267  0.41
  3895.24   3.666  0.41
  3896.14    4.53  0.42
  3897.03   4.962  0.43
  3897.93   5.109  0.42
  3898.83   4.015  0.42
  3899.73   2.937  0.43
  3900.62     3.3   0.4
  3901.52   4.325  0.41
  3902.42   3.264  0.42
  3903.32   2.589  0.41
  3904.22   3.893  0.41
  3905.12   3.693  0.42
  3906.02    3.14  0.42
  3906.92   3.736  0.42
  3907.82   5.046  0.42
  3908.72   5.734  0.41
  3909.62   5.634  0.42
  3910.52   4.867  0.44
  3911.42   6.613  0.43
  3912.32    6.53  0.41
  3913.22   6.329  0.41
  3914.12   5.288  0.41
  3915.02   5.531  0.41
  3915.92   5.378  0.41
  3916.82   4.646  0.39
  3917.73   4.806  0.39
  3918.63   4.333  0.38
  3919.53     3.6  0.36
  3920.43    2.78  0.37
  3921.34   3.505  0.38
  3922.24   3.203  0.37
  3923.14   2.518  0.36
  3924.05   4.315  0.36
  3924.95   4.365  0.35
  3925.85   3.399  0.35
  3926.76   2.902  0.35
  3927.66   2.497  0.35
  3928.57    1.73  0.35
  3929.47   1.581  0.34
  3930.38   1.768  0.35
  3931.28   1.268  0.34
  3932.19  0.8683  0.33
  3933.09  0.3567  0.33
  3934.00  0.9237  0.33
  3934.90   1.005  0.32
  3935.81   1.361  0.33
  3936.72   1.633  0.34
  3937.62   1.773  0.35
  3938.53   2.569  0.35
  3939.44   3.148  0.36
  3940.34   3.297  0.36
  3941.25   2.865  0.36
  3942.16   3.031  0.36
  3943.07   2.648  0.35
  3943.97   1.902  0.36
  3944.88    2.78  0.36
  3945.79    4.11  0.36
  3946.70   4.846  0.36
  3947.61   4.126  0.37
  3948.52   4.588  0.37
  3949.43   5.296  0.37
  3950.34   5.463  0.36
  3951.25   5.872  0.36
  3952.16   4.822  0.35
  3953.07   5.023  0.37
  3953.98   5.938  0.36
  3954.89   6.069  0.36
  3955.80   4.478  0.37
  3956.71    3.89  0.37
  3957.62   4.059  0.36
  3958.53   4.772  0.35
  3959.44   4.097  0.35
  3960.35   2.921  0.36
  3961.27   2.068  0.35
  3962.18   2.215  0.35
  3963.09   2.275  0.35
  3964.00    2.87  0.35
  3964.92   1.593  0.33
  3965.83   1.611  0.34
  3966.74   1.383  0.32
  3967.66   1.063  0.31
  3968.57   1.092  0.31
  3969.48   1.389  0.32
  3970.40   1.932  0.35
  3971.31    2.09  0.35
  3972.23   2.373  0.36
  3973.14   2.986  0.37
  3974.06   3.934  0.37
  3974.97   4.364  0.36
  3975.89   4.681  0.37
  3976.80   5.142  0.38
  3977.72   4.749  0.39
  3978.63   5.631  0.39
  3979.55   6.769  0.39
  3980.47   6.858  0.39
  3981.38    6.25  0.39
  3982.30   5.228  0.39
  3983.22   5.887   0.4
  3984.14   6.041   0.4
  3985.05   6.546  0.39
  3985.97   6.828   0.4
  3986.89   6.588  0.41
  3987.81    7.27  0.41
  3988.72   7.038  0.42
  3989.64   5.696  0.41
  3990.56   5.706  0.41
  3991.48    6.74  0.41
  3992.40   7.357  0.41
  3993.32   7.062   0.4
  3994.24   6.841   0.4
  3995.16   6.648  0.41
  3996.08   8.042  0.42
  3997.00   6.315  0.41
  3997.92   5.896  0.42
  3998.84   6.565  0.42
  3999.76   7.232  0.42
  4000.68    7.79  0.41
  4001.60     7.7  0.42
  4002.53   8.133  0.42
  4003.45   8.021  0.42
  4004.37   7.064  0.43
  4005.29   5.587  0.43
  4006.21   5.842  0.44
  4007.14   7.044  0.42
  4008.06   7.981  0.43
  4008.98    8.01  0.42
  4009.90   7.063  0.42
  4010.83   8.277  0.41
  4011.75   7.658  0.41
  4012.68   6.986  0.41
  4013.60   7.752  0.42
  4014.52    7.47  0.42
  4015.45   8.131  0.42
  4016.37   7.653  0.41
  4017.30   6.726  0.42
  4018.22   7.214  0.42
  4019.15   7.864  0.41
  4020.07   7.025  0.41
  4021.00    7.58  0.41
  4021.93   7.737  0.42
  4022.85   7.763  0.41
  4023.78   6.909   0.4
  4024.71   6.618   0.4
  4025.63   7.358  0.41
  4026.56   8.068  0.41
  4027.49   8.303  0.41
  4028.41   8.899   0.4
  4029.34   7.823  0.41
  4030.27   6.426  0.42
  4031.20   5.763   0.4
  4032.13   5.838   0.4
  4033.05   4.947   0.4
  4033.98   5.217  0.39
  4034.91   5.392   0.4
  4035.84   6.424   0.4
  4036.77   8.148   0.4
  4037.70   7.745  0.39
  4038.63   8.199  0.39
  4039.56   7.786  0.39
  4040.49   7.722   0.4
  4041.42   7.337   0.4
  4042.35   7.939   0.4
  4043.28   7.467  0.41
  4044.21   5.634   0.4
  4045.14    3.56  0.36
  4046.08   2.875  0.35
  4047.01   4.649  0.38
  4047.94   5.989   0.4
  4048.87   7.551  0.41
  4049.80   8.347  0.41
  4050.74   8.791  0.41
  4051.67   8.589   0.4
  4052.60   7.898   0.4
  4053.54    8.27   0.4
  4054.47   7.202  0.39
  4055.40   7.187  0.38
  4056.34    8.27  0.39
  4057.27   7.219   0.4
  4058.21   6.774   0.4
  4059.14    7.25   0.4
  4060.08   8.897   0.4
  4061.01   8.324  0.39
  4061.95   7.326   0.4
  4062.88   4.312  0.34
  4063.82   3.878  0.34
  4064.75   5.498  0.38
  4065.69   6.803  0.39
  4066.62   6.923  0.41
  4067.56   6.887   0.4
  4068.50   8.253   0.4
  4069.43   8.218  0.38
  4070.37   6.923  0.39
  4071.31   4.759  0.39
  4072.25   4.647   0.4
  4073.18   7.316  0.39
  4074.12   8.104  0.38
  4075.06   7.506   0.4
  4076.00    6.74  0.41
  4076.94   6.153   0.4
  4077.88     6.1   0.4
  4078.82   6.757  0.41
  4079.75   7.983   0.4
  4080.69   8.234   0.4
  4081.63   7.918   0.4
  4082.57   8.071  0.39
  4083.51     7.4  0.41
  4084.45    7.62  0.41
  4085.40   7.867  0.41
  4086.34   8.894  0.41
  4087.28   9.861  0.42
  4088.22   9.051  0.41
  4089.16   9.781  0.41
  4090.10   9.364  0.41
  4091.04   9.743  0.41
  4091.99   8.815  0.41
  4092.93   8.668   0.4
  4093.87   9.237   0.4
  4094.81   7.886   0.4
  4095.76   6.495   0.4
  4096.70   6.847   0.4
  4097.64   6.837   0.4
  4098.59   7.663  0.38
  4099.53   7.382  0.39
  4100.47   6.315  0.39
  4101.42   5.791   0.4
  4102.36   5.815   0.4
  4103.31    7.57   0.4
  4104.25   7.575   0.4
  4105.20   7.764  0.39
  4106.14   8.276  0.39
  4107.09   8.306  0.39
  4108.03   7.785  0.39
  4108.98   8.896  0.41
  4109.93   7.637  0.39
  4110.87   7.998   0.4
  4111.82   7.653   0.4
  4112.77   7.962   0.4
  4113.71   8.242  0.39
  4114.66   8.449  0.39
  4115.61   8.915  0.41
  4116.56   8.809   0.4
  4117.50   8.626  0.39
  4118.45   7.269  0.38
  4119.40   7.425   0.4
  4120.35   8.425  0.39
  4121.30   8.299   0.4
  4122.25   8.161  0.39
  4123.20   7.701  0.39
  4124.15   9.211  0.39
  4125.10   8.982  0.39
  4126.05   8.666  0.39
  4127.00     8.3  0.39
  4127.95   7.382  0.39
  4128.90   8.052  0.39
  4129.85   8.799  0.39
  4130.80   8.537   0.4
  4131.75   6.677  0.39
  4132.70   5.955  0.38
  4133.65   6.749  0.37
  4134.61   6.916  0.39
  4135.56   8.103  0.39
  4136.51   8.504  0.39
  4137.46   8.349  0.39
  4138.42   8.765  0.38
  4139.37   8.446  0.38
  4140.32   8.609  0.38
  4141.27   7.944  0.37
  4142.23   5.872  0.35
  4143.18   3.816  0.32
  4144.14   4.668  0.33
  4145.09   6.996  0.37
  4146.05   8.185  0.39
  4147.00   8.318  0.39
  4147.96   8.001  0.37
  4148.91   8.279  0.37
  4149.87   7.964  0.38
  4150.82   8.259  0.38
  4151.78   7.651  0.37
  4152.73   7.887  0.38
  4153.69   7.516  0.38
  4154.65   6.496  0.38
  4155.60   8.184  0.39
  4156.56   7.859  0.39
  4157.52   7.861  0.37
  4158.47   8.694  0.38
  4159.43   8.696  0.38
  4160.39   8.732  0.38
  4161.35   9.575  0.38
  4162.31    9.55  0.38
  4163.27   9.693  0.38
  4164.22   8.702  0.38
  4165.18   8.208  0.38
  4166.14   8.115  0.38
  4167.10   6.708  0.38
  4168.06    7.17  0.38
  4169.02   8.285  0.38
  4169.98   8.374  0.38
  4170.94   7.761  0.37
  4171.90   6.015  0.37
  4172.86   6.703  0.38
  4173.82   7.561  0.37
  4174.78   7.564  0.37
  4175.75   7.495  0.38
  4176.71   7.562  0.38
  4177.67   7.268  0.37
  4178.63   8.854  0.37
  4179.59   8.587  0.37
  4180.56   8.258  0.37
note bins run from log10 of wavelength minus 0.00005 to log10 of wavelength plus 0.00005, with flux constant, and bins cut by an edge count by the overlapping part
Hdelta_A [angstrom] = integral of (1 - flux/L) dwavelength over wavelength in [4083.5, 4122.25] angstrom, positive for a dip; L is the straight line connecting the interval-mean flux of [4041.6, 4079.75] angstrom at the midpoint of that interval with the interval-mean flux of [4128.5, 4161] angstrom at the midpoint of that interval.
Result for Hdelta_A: -4.3 angstrom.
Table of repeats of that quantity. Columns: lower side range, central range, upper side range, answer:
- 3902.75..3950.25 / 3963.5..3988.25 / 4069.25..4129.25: 3.16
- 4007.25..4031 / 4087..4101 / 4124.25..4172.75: -0.94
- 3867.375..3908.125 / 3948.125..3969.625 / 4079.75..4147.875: 6.49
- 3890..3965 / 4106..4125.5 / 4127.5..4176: -3.09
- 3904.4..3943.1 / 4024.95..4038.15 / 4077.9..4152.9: -2.15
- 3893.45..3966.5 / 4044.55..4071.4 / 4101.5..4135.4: -1.17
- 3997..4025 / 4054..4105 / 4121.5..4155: 0.80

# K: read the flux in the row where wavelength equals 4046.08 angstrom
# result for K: 2.875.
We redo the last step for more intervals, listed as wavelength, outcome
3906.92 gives 3.736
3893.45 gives 5.2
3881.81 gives 3.564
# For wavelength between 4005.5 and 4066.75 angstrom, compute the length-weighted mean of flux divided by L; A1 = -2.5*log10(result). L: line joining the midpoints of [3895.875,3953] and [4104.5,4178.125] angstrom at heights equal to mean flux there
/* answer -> -0.21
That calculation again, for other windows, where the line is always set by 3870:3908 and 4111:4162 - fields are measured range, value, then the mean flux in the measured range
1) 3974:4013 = -0.185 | 6.61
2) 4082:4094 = -0.229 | 8.78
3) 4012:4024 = -0.243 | 7.46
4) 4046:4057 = -0.122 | 7.29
